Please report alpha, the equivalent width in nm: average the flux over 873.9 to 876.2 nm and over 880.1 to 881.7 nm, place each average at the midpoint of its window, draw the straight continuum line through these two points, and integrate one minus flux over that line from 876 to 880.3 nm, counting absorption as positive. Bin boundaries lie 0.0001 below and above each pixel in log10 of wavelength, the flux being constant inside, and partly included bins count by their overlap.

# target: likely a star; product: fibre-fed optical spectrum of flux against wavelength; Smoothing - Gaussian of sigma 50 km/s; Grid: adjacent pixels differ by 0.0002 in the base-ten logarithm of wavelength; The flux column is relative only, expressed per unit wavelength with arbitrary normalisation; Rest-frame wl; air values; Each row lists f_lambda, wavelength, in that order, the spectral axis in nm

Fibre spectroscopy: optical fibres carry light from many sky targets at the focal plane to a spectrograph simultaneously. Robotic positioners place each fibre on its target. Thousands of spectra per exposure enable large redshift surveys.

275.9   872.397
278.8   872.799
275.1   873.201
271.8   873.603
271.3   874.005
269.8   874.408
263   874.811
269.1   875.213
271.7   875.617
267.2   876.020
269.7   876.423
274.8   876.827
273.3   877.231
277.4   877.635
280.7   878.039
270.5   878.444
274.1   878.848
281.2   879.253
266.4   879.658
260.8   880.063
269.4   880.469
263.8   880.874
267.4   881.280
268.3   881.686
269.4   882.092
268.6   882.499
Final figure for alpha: -0.08 nm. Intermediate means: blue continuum 269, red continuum 266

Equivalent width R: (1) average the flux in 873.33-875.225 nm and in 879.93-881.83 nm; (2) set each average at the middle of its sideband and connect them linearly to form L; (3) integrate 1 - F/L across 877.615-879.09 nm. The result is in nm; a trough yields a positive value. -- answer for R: -0.046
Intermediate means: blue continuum 269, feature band 276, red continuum 266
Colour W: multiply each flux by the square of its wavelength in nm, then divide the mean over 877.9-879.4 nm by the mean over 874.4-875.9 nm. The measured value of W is 1.04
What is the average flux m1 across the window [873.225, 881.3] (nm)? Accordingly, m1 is 271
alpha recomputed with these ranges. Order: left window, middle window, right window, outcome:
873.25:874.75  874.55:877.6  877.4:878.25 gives 0.05 nm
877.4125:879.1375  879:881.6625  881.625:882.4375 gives 0.04 nm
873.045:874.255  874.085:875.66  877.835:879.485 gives 0.03 nm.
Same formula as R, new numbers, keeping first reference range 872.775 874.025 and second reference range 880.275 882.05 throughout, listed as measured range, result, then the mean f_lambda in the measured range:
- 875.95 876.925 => 0.00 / 271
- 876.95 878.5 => -0.03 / 276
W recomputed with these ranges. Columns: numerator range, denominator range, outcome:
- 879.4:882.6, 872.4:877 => 1.00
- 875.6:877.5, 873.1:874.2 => 1.00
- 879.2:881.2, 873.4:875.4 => 1.01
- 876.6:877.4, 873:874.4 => 1.01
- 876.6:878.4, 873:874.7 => 1.02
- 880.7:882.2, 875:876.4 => 1.00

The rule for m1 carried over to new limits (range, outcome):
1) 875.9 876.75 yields 270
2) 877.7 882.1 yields 270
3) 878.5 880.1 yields 272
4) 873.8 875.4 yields 268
